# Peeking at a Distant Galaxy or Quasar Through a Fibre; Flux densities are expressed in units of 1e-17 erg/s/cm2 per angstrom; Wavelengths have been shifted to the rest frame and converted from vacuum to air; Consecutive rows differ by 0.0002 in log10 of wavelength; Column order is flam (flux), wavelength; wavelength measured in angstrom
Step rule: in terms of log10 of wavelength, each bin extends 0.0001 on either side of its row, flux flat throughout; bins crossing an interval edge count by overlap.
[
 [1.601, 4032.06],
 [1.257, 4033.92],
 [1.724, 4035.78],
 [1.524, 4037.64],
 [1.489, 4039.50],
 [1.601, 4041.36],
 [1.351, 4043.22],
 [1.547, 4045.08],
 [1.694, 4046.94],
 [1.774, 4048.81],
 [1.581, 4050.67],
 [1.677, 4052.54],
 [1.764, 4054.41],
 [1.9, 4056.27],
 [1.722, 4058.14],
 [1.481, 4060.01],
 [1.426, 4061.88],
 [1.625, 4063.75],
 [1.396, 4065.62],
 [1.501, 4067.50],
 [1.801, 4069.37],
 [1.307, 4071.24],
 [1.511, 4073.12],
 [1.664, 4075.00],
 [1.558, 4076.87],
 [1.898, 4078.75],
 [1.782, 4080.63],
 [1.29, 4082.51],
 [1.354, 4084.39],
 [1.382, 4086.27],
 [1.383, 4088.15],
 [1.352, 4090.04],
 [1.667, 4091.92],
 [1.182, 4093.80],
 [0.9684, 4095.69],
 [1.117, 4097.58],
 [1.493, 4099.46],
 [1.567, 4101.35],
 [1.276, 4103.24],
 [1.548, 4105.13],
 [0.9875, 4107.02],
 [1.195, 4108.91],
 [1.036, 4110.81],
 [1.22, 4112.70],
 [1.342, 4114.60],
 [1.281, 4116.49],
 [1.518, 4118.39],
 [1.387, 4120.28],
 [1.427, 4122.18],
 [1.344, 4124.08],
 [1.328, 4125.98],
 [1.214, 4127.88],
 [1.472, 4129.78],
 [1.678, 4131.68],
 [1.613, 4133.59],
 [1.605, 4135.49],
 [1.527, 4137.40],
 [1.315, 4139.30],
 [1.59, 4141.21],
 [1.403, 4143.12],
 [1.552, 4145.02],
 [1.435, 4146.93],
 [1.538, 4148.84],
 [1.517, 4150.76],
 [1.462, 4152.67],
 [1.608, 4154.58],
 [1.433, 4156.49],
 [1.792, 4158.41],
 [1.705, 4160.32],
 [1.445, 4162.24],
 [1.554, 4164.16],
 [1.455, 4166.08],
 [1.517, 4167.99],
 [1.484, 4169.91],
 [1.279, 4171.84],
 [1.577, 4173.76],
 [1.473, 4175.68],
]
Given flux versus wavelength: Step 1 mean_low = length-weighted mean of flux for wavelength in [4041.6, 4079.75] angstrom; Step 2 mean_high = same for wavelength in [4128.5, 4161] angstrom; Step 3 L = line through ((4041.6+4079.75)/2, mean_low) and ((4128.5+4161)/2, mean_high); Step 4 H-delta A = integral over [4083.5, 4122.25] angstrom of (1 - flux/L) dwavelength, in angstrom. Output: 6.36 angstrom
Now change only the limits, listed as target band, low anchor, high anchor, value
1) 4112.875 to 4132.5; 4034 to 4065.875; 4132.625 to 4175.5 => 1.9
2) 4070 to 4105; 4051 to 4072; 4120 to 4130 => 1.5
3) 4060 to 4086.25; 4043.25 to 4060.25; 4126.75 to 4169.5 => 1.6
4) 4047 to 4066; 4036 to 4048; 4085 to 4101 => -2.0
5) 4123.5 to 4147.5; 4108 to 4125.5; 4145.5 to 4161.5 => -0.6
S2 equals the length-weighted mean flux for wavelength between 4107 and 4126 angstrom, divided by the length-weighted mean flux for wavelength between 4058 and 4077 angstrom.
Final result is 0.8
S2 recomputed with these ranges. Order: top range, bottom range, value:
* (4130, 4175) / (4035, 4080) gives 0.95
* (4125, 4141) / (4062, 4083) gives 0.94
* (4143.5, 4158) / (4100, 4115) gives 1.19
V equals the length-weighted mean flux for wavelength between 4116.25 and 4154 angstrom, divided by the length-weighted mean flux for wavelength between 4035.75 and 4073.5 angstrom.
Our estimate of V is 0.92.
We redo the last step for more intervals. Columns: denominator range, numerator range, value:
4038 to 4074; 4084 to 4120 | 0.83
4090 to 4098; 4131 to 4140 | 1.23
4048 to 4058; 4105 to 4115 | 0.68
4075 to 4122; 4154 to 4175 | 1.11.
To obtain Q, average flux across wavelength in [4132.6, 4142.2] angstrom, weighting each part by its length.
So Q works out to 1.53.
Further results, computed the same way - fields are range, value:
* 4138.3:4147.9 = 1.46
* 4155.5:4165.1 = 1.59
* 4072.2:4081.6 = 1.68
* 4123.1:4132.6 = 1.41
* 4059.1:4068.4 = 1.49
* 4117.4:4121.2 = 1.45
